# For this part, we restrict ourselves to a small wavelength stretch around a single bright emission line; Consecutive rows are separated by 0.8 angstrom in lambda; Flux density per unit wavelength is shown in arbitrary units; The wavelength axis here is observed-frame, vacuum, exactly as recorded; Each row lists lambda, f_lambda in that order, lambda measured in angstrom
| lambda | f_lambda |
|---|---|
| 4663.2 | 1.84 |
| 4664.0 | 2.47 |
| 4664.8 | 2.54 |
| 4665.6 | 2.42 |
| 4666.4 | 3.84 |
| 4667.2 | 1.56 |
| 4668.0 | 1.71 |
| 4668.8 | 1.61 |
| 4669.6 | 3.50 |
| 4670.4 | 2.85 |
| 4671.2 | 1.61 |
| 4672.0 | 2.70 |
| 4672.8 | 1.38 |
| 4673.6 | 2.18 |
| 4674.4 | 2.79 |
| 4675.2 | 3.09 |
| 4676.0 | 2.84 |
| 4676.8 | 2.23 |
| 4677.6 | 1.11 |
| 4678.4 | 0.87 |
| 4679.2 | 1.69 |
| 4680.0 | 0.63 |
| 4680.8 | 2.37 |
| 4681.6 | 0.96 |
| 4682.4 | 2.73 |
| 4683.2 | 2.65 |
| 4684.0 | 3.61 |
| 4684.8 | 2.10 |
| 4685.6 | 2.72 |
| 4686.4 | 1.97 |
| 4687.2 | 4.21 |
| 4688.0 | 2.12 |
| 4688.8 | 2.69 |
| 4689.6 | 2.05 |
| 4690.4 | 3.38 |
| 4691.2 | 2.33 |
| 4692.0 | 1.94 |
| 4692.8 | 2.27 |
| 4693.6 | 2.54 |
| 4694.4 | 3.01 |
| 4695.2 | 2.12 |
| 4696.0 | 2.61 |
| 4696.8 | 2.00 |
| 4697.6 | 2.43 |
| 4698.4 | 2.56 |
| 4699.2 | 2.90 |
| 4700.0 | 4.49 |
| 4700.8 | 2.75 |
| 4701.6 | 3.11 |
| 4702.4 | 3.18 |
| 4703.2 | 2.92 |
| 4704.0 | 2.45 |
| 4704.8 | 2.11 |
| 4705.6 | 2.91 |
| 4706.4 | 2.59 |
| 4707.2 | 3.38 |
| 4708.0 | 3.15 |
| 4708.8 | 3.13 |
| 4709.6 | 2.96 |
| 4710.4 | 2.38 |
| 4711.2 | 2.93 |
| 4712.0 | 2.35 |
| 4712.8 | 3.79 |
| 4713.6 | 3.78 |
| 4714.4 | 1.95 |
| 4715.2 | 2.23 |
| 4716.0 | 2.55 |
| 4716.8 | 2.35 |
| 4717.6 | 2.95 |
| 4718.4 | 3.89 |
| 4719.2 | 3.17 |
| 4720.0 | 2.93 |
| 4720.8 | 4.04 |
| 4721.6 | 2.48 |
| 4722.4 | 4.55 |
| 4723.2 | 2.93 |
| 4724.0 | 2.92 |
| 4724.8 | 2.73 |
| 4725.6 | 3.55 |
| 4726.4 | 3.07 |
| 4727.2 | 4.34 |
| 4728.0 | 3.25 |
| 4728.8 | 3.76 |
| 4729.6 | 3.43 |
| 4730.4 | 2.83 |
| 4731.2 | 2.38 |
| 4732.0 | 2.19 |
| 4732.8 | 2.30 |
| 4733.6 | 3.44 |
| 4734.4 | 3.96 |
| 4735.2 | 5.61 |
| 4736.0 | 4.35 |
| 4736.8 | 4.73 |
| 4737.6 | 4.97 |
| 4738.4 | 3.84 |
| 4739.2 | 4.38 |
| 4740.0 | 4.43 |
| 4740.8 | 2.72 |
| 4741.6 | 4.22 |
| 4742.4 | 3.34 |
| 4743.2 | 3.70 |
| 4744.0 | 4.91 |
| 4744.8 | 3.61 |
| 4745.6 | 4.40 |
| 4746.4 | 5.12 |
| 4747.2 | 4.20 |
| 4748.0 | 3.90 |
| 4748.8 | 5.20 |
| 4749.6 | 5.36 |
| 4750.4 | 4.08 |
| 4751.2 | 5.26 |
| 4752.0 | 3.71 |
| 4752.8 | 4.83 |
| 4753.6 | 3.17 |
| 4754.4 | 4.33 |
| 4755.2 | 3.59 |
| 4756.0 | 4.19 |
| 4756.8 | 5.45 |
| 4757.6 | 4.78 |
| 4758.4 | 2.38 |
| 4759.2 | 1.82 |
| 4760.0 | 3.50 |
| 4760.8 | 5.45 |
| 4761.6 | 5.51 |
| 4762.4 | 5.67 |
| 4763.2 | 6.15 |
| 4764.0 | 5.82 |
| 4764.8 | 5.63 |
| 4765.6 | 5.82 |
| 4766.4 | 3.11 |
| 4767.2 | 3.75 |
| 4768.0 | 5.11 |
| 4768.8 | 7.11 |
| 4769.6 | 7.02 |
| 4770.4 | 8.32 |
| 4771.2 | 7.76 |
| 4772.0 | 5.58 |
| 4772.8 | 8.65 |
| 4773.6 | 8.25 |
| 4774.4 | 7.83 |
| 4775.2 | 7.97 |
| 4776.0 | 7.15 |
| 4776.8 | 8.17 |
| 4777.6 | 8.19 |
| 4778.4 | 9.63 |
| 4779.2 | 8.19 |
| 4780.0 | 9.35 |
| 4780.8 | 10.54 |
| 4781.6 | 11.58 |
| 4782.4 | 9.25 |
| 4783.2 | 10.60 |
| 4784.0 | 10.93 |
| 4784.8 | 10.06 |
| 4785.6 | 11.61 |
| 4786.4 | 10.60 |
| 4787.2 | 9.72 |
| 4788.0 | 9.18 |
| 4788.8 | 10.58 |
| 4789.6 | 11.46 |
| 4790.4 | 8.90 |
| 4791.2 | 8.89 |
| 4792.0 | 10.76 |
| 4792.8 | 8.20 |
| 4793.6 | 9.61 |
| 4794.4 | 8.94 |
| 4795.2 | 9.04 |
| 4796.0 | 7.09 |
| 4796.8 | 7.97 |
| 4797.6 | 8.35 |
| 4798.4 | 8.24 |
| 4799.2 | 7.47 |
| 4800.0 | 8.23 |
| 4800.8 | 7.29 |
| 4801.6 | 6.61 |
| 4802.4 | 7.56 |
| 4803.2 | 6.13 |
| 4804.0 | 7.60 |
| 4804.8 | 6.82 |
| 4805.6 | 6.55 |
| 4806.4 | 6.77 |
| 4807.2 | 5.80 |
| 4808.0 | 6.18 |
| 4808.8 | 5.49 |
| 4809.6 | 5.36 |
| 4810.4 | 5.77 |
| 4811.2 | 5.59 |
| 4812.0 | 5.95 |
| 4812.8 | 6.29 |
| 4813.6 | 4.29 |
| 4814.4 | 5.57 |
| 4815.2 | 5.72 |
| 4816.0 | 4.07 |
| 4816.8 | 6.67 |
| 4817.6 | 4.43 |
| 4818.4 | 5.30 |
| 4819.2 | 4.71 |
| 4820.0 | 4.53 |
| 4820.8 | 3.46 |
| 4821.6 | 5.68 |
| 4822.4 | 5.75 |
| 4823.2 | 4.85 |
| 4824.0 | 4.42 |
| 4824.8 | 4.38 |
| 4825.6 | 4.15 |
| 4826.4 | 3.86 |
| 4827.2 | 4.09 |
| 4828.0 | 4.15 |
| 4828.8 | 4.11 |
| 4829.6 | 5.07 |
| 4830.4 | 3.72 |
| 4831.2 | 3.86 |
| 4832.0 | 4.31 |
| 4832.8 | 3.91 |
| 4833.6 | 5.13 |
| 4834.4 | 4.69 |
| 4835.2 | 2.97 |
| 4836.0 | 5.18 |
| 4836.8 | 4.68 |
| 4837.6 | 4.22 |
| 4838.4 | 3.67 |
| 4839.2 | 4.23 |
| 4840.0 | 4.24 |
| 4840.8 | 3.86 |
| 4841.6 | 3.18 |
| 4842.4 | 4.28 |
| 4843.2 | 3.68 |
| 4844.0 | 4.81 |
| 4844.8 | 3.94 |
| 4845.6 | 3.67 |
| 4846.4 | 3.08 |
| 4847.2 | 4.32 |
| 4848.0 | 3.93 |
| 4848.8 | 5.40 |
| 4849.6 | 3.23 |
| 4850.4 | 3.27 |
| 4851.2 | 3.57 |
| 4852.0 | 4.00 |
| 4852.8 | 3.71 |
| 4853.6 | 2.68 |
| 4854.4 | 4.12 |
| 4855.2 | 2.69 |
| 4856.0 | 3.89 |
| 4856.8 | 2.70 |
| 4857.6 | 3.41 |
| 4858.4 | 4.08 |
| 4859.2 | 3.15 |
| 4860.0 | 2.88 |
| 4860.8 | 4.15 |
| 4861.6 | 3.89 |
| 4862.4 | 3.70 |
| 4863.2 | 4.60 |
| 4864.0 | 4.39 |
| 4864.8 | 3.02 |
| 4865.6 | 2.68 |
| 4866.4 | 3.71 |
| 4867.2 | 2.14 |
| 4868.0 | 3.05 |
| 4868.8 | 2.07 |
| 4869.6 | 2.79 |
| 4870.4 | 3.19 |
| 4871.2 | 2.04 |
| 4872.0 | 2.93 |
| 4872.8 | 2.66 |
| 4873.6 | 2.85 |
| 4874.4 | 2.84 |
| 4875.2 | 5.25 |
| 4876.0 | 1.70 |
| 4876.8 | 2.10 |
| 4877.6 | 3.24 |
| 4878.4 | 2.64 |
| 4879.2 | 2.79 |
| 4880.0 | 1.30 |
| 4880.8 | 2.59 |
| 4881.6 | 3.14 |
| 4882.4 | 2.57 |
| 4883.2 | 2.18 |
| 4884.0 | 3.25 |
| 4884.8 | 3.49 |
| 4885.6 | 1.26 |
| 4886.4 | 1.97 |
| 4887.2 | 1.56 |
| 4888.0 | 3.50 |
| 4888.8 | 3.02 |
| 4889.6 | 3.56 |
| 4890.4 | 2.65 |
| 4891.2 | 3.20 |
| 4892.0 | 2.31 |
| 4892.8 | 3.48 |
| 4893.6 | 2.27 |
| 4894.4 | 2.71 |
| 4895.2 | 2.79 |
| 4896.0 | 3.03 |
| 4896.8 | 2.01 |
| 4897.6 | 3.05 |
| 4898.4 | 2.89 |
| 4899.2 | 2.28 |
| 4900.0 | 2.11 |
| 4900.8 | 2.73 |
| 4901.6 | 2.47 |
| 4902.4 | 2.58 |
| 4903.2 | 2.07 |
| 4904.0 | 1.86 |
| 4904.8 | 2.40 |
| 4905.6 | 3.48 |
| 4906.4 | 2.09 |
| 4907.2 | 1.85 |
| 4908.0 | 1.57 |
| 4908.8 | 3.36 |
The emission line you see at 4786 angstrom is C IV 1549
